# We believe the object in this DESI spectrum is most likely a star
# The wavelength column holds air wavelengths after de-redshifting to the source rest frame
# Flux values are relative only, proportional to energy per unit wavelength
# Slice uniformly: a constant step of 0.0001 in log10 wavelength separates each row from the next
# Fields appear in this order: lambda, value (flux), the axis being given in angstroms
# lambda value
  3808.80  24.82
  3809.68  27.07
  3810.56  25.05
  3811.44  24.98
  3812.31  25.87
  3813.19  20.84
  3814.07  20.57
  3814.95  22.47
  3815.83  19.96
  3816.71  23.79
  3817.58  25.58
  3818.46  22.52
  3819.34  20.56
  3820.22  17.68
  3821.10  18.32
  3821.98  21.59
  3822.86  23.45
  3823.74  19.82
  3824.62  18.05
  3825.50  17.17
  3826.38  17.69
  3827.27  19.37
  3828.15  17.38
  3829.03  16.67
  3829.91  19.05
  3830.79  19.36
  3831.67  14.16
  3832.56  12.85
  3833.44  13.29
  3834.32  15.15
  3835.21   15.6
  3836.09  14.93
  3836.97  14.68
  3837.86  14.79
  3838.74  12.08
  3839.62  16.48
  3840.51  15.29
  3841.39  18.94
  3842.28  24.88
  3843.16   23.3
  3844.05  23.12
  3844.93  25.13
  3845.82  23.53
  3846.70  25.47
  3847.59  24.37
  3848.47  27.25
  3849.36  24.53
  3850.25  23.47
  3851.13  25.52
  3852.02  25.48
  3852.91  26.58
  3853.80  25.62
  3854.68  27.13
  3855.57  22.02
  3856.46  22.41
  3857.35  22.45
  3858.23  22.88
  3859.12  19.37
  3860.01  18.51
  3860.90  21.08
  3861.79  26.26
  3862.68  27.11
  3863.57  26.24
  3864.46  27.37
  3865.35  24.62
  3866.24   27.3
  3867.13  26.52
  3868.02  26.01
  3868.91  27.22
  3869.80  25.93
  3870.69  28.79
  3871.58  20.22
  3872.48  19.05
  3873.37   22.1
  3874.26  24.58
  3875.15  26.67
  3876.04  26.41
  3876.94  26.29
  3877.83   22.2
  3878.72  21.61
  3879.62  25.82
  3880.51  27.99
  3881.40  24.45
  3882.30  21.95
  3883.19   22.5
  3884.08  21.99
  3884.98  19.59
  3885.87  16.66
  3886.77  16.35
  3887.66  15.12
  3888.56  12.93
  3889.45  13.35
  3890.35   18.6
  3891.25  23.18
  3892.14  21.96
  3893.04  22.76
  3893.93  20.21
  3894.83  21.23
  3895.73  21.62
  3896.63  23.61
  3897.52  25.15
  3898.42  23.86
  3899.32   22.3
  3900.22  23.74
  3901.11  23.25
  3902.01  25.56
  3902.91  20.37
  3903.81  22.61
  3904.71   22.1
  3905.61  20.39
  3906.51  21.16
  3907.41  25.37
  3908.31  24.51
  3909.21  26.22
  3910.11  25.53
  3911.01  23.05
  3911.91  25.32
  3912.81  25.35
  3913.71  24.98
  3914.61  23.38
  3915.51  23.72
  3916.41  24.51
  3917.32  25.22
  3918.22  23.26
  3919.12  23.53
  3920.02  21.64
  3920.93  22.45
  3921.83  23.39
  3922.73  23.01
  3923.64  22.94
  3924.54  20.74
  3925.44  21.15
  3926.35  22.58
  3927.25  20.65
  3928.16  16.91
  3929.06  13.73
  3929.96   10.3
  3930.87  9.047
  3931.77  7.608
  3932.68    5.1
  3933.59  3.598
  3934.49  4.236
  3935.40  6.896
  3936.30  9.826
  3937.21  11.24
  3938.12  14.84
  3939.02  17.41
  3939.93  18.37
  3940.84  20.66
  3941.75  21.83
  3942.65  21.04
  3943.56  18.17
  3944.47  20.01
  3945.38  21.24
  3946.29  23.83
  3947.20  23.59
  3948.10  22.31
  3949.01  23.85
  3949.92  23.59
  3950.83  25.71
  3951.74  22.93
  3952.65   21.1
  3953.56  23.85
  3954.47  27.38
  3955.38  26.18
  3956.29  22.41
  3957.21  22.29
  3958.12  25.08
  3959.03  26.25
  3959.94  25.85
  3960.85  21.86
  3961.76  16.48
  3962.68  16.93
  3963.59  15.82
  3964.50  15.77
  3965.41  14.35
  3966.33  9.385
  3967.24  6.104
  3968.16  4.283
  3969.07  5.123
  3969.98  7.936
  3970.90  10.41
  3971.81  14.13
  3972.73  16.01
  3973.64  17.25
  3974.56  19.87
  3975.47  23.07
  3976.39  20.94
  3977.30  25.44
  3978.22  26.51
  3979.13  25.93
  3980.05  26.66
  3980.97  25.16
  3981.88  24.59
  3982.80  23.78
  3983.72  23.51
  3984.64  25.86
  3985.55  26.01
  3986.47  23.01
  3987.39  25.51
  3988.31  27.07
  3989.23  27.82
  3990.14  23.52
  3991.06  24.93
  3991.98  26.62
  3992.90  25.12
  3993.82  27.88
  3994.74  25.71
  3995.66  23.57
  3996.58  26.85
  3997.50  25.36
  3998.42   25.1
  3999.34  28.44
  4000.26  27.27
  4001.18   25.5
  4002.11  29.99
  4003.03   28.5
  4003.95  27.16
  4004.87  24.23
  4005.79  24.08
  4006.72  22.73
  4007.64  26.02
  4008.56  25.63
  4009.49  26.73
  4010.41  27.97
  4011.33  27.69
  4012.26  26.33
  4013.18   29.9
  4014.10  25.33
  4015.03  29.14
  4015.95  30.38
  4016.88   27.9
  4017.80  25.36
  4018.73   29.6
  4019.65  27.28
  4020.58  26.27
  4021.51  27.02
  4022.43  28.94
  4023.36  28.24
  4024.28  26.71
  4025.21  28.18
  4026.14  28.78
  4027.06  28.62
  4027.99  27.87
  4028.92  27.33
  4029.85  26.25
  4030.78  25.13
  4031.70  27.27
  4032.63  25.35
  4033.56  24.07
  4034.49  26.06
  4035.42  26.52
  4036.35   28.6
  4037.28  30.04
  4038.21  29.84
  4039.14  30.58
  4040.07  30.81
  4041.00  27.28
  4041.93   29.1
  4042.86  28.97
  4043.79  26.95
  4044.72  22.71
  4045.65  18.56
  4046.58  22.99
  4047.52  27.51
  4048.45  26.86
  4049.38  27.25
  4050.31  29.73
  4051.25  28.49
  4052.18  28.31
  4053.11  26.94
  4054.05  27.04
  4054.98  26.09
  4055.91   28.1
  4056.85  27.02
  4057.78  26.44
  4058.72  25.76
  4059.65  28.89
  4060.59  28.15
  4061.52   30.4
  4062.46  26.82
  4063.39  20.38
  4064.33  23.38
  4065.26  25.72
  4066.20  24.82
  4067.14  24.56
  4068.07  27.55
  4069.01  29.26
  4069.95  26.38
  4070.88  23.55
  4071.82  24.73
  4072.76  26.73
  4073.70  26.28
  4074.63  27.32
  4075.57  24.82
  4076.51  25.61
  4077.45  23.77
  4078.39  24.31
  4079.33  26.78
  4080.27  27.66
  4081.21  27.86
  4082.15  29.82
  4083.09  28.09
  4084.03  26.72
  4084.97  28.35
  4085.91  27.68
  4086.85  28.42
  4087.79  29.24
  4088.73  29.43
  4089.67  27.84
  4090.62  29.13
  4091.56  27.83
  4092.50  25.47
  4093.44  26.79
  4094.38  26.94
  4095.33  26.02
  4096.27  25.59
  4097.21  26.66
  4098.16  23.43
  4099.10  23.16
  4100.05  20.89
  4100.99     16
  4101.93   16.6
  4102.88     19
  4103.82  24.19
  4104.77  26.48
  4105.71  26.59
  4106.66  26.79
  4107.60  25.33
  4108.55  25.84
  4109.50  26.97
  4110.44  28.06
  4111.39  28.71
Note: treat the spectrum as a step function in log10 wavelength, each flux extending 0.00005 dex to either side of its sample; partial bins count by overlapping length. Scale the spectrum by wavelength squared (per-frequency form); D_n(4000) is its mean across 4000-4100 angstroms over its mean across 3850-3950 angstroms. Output 1.36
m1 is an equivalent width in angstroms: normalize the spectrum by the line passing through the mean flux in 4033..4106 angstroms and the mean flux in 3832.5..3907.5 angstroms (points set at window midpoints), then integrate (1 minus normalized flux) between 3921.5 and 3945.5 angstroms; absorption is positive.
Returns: 7.9 angstroms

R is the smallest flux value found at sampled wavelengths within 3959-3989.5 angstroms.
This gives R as 4.283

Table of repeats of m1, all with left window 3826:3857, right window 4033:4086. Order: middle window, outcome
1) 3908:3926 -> -1.0 angstroms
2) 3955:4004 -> 5.1 angstroms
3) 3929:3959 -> 6.8 angstroms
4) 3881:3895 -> 1.4 angstroms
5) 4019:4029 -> -0.8 angstroms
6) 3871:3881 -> -1.3 angstroms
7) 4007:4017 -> -0.8 angstroms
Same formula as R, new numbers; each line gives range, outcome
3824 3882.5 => 12.08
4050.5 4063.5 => 20.38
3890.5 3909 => 20.21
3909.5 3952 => 3.598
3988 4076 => 18.56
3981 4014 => 22.73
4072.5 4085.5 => 23.77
